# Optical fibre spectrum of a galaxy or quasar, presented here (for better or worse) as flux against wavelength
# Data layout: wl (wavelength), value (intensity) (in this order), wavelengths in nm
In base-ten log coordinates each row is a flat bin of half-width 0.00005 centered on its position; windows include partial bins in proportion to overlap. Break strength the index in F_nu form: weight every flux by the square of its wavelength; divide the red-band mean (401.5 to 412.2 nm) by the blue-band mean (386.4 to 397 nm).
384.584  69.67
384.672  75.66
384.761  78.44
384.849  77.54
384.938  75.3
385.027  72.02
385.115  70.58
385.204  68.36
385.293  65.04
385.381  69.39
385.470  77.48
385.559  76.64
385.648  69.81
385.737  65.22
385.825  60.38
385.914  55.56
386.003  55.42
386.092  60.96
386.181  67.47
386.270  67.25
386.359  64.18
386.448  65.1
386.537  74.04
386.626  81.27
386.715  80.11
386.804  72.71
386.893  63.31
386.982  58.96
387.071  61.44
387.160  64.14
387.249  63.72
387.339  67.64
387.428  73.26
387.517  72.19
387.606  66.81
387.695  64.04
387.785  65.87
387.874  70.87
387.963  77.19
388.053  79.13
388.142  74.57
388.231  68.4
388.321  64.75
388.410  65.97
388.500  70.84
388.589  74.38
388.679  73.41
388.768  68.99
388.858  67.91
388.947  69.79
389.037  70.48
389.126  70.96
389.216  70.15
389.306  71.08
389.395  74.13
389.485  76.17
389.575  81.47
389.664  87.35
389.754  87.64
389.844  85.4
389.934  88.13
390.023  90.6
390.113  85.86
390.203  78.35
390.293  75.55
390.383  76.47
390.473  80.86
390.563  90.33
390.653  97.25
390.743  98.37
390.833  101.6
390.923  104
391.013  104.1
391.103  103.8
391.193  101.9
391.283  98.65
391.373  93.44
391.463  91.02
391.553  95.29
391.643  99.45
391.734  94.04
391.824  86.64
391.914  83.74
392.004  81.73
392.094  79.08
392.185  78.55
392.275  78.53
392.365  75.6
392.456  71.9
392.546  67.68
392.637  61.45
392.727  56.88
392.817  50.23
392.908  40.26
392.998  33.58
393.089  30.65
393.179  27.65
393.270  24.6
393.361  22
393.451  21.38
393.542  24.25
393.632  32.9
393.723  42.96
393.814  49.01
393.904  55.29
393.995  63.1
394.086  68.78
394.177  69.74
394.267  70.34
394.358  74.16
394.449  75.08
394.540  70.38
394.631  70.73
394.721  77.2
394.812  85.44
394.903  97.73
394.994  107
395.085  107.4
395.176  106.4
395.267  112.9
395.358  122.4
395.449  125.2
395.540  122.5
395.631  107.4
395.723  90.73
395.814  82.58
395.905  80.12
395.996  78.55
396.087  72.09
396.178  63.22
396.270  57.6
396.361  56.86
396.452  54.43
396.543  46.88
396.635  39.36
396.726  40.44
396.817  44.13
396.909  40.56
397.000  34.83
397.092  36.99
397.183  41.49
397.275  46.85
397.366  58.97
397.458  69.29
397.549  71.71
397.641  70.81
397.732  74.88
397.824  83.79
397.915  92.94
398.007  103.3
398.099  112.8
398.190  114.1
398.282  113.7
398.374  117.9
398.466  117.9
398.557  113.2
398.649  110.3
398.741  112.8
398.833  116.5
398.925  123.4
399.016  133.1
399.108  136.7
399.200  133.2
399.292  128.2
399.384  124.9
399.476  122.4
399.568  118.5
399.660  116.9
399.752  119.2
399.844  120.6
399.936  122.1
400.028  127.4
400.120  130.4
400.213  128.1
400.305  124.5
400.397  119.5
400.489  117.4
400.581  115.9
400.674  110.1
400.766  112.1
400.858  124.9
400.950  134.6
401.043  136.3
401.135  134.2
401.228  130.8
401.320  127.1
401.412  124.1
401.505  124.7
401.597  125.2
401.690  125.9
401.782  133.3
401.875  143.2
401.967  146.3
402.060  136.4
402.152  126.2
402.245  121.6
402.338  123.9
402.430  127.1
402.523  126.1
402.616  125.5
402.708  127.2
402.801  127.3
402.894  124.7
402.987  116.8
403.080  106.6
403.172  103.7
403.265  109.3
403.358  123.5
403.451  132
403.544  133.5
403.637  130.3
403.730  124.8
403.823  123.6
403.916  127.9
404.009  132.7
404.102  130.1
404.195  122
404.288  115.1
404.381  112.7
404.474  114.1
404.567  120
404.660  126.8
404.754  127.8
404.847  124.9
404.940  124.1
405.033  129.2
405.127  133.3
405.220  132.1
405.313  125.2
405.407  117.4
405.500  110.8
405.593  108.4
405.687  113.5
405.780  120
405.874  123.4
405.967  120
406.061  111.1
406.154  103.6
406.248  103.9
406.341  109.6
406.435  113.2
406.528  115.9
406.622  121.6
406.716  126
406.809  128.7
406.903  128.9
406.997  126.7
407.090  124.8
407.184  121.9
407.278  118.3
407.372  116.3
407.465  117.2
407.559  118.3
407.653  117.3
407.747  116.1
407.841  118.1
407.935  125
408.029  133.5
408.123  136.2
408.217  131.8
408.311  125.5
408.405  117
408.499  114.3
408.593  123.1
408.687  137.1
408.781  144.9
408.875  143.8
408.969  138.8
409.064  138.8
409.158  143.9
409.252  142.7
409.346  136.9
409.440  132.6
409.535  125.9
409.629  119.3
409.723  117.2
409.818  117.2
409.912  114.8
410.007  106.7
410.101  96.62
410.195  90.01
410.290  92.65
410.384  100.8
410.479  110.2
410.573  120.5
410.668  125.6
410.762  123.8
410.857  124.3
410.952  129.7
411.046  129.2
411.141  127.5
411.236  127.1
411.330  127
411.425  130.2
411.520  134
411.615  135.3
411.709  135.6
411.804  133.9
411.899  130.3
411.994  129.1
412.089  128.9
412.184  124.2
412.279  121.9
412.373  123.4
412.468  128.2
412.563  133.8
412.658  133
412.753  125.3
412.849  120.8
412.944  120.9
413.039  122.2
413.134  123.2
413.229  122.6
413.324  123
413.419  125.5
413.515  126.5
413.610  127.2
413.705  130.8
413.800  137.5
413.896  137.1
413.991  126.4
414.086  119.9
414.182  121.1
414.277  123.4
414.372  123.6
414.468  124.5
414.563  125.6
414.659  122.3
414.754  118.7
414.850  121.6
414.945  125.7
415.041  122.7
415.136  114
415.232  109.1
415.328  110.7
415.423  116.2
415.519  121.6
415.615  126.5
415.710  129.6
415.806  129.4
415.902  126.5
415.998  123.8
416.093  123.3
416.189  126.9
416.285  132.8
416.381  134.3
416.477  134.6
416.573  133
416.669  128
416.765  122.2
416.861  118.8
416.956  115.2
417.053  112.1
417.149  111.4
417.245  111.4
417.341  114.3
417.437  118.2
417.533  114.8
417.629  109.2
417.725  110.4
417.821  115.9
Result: 1.8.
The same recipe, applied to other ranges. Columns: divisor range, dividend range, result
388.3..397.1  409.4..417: 1.86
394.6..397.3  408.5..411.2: 1.76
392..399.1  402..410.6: 1.73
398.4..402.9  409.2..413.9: 1.05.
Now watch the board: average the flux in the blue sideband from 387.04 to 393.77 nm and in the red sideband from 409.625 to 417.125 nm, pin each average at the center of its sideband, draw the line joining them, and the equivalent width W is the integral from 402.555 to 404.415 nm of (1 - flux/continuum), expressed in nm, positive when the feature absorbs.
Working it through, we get -0.39 nm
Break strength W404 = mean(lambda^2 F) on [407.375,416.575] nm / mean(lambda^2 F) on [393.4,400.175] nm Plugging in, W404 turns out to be 1.56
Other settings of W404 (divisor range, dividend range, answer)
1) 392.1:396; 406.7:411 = 1.89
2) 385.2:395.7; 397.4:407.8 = 1.71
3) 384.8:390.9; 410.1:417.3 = 1.92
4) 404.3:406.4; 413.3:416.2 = 1.09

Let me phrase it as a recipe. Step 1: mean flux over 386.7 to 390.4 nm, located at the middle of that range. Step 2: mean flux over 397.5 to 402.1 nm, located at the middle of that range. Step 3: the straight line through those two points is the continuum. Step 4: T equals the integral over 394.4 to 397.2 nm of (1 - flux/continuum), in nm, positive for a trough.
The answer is 0.708 nm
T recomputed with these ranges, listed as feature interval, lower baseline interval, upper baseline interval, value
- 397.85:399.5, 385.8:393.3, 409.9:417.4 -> -0.45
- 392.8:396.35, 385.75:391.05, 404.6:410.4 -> 0.82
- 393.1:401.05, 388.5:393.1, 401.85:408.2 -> 0.96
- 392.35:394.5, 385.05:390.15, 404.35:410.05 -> 0.91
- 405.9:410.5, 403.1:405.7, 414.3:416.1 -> 0.04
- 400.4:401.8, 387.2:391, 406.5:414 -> -0.27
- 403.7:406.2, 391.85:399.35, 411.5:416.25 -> -0.49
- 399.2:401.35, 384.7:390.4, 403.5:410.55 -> -0.40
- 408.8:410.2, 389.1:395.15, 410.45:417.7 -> -0.15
